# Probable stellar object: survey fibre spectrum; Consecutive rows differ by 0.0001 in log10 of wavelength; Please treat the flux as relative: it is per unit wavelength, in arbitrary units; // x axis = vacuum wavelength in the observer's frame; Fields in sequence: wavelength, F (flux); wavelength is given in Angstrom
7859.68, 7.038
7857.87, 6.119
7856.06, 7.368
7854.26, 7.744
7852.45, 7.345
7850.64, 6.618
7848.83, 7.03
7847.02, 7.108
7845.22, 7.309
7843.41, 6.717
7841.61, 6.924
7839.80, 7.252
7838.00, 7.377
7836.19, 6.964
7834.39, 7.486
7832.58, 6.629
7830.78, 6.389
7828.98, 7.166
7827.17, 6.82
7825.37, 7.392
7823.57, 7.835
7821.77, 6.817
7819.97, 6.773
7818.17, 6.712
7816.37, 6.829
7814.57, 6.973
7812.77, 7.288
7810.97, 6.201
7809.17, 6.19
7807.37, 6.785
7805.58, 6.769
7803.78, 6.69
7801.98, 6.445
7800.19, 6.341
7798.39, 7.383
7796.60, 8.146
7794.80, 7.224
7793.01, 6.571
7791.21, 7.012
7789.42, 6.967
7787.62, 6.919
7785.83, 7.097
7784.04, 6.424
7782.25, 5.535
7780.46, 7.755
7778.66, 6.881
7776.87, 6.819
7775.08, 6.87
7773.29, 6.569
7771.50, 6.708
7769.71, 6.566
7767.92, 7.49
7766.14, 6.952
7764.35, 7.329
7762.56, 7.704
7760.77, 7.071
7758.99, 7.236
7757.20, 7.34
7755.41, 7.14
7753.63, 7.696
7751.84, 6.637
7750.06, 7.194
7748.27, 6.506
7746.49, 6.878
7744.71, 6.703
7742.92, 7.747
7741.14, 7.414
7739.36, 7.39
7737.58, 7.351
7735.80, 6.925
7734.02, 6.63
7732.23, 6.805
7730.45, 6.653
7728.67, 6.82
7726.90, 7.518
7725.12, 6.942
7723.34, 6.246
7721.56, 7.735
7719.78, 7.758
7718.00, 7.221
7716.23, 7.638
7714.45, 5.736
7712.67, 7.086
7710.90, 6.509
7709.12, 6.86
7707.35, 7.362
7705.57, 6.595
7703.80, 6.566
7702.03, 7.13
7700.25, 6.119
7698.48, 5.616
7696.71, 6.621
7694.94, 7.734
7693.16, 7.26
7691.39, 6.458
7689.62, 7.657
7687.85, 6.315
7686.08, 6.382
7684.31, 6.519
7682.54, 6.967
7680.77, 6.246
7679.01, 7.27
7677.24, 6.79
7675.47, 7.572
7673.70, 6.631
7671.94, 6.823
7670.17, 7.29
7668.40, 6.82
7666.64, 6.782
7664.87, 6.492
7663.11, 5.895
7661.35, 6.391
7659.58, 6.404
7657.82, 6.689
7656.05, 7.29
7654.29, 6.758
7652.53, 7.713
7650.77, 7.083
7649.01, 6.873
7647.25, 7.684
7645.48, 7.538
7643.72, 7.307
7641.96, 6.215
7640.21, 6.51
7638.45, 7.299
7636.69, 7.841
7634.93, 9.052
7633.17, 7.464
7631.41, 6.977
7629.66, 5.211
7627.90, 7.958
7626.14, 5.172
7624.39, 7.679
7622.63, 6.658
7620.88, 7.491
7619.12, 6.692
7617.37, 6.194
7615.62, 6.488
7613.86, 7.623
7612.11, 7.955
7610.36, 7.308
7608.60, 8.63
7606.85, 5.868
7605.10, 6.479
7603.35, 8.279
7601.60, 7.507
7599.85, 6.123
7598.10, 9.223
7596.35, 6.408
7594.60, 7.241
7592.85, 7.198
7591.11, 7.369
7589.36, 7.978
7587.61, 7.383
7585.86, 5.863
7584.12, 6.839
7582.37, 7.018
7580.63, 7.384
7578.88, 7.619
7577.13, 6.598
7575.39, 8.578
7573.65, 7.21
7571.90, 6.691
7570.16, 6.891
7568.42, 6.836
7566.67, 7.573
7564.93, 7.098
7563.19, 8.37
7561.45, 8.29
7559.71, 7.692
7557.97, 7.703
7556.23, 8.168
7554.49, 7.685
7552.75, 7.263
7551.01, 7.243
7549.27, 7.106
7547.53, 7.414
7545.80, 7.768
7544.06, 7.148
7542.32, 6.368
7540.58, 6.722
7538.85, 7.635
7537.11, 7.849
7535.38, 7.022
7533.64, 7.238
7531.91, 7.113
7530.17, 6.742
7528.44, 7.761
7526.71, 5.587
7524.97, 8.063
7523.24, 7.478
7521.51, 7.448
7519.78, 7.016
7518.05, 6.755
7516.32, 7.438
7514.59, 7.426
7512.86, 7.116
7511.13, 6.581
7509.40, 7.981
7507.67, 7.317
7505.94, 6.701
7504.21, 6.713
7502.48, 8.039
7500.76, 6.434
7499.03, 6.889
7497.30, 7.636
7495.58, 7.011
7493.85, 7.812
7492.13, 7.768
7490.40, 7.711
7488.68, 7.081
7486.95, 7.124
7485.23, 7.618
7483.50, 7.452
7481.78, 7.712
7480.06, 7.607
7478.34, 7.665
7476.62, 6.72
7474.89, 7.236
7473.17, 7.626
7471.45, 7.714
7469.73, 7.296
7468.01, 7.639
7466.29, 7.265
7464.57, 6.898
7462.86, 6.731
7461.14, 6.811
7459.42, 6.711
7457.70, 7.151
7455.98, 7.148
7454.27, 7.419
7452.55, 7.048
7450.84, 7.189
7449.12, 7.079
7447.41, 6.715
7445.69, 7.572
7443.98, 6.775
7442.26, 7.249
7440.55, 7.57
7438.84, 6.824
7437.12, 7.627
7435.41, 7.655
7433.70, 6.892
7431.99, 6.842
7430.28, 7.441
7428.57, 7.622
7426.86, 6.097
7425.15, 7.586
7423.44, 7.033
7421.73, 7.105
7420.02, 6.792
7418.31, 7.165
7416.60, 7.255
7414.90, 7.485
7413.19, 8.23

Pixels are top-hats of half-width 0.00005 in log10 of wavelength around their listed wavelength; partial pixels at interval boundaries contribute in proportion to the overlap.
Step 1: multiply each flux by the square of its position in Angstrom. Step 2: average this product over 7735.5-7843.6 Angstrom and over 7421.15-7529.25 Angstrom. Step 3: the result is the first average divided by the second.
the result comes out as 1.0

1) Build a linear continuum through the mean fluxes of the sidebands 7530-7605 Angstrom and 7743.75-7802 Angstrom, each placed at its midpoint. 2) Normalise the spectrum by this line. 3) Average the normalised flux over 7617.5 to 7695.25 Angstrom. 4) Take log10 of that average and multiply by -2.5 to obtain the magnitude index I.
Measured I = 0.04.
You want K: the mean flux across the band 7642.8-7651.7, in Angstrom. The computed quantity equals 7.29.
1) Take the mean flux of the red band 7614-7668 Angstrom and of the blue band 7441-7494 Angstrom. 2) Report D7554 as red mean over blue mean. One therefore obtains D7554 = 0.95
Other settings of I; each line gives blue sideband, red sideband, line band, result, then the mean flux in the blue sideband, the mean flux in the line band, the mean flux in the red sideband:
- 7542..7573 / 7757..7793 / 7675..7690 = 0.052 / 7.42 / 6.81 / 6.94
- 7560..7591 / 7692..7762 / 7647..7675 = 0.044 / 7.31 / 6.84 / 6.99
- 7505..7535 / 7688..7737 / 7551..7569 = -0.082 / 7.16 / 7.66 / 6.89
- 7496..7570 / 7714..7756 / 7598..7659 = 0.007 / 7.29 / 7.14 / 7.07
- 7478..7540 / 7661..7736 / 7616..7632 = 0.055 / 7.29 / 6.66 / 6.83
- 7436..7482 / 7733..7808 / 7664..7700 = 0.041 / 7.22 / 6.8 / 7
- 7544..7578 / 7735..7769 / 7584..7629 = 0.041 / 7.48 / 7.13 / 7.19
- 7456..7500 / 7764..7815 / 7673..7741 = 0.013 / 7.31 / 6.89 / 6.85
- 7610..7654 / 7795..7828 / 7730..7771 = -0.018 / 7.11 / 7.1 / 6.92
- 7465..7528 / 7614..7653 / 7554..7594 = -0.034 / 7.3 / 7.39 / 7.05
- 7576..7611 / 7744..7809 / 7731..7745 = -0.018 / 7.22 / 7.12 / 6.95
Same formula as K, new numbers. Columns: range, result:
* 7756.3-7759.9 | 7.28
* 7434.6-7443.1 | 7.39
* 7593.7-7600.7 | 7.25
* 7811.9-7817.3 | 7.03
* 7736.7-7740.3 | 7.38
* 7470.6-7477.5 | 7.32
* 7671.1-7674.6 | 6.74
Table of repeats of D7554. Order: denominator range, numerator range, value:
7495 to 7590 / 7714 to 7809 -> 0.96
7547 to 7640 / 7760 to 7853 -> 0.95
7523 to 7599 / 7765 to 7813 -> 0.93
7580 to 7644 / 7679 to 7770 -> 0.98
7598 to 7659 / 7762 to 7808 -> 0.97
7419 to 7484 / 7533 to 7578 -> 1.03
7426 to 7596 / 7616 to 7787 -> 0.96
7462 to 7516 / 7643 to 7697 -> 0.95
